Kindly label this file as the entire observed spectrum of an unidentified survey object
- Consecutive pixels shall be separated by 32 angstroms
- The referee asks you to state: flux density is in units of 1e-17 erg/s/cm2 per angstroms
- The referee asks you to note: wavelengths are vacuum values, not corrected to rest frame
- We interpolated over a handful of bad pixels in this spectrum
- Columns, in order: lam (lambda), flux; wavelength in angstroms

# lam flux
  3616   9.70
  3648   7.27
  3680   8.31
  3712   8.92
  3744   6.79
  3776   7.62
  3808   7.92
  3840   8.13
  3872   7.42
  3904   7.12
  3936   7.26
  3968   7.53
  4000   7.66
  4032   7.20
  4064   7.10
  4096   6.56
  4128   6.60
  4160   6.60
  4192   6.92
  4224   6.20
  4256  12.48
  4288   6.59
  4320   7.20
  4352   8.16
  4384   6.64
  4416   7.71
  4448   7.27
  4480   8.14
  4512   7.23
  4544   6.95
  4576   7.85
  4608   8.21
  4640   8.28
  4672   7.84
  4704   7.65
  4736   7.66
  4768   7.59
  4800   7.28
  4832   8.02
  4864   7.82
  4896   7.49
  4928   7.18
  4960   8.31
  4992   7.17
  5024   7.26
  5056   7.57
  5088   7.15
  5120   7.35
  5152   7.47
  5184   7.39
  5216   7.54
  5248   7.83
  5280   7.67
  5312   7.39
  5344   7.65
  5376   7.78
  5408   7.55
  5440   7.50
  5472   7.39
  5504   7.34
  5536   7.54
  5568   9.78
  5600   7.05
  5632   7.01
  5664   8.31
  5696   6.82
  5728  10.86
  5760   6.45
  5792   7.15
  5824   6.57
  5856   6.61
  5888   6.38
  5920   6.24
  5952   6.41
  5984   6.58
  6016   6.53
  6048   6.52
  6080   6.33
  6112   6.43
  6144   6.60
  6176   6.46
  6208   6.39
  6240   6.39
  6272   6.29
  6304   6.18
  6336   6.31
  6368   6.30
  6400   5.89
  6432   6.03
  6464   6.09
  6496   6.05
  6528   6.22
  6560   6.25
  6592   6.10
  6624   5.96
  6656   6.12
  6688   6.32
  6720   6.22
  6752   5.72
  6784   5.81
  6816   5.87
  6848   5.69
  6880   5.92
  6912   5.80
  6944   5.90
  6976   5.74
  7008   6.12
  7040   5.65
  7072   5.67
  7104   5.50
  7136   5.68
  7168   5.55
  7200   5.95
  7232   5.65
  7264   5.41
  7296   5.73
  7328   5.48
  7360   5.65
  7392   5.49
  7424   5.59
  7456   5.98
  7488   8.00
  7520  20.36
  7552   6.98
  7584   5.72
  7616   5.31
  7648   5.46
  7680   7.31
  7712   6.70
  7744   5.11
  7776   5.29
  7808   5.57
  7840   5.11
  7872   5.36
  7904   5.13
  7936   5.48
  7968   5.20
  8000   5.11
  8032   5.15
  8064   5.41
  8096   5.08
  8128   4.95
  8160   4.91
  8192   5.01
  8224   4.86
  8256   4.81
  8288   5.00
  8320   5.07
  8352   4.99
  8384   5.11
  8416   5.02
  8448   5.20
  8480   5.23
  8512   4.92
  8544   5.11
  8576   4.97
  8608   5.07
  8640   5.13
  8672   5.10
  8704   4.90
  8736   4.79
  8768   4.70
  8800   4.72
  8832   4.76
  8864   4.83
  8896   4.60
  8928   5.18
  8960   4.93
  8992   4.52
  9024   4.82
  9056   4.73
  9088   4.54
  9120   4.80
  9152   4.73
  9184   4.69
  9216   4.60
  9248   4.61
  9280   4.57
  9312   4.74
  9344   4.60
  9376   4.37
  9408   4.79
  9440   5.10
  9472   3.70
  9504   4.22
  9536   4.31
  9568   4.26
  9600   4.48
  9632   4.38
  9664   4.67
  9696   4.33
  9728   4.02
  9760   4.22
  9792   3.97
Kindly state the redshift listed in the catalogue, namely 0.14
